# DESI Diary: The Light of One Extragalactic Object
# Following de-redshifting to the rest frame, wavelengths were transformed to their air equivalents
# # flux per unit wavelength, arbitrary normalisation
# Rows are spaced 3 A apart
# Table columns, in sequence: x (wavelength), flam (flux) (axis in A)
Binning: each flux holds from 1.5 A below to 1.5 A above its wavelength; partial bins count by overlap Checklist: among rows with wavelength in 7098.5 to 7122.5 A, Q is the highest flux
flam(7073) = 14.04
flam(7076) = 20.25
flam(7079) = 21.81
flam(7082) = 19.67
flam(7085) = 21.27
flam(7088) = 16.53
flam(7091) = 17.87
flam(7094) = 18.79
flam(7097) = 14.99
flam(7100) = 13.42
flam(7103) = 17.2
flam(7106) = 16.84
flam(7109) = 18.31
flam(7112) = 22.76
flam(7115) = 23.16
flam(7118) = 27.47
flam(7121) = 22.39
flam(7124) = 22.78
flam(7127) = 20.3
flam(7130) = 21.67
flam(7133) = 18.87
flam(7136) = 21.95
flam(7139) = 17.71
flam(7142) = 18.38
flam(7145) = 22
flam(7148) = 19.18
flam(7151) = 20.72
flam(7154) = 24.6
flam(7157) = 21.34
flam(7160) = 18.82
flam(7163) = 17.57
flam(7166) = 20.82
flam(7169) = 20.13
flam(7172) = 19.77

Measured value 27.47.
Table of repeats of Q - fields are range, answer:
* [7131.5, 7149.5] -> 22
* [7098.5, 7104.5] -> 17.2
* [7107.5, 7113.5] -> 22.76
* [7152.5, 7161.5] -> 24.6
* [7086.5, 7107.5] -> 18.79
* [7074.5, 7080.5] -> 21.81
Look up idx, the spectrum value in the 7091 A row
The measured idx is 17.87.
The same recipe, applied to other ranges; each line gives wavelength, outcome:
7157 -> 21.34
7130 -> 21.67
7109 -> 18.31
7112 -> 22.76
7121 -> 22.39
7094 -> 18.79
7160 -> 18.82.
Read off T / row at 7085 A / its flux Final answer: 21.27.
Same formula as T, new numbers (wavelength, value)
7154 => 24.6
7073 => 14.04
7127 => 20.3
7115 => 23.16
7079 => 21.81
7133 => 18.87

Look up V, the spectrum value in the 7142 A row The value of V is 18.38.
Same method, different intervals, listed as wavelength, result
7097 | 14.99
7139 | 17.71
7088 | 16.53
